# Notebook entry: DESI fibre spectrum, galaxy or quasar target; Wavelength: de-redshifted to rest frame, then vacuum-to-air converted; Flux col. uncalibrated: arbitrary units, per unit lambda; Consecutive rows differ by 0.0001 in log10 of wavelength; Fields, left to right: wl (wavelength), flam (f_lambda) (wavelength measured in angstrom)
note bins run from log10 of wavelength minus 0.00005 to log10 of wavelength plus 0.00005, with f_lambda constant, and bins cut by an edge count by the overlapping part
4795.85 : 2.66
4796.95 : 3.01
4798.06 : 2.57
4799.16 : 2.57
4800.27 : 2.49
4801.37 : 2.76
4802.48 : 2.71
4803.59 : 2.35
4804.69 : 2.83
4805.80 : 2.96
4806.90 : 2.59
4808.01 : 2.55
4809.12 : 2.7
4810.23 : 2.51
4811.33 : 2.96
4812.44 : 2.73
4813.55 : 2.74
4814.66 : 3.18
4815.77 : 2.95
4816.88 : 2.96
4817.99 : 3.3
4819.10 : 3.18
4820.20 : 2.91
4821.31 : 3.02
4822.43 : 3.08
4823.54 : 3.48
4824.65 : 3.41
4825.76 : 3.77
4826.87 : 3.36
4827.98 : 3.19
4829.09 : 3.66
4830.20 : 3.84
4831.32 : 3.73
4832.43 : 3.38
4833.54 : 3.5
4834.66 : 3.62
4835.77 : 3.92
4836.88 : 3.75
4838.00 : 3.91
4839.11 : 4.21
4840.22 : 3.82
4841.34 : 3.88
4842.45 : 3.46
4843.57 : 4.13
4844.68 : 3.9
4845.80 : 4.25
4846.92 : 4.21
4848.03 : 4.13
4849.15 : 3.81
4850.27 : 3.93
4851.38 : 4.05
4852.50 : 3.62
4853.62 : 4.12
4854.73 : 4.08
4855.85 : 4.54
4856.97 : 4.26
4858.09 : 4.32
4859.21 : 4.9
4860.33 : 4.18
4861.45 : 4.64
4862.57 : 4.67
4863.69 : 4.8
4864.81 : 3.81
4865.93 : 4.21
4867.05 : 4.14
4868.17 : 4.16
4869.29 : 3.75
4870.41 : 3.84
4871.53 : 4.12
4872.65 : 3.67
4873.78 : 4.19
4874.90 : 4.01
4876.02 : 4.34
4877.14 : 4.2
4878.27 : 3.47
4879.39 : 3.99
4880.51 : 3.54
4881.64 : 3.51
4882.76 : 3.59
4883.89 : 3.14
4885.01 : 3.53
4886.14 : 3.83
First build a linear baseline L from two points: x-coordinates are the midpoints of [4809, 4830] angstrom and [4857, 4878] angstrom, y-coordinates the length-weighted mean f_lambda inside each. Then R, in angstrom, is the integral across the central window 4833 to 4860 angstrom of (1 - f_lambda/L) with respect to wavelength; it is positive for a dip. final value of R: -2.0 angstrom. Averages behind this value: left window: 3.13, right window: 4.21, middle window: 4.01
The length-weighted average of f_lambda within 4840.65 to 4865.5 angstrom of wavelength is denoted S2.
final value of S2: 4.17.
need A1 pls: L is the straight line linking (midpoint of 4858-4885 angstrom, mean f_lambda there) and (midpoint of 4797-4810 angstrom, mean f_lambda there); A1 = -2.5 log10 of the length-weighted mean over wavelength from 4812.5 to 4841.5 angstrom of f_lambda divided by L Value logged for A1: -0.10 mag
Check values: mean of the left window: 2.65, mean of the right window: 4.03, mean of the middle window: 3.43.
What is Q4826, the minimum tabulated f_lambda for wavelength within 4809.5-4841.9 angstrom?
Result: 2.51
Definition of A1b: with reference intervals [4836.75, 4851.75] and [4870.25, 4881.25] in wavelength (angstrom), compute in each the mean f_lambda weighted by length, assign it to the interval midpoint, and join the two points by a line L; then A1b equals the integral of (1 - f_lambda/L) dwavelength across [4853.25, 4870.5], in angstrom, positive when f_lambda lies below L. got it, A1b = -1.5 angstrom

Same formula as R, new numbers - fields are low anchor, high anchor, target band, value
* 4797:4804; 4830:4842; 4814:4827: 0.2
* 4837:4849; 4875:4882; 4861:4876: -1.0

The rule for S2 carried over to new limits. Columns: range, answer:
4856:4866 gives 4.43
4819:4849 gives 3.67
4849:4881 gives 4.12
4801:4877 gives 3.65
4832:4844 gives 3.78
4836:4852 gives 3.96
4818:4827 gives 3.28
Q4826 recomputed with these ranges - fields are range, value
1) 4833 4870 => 3.46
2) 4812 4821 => 2.73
